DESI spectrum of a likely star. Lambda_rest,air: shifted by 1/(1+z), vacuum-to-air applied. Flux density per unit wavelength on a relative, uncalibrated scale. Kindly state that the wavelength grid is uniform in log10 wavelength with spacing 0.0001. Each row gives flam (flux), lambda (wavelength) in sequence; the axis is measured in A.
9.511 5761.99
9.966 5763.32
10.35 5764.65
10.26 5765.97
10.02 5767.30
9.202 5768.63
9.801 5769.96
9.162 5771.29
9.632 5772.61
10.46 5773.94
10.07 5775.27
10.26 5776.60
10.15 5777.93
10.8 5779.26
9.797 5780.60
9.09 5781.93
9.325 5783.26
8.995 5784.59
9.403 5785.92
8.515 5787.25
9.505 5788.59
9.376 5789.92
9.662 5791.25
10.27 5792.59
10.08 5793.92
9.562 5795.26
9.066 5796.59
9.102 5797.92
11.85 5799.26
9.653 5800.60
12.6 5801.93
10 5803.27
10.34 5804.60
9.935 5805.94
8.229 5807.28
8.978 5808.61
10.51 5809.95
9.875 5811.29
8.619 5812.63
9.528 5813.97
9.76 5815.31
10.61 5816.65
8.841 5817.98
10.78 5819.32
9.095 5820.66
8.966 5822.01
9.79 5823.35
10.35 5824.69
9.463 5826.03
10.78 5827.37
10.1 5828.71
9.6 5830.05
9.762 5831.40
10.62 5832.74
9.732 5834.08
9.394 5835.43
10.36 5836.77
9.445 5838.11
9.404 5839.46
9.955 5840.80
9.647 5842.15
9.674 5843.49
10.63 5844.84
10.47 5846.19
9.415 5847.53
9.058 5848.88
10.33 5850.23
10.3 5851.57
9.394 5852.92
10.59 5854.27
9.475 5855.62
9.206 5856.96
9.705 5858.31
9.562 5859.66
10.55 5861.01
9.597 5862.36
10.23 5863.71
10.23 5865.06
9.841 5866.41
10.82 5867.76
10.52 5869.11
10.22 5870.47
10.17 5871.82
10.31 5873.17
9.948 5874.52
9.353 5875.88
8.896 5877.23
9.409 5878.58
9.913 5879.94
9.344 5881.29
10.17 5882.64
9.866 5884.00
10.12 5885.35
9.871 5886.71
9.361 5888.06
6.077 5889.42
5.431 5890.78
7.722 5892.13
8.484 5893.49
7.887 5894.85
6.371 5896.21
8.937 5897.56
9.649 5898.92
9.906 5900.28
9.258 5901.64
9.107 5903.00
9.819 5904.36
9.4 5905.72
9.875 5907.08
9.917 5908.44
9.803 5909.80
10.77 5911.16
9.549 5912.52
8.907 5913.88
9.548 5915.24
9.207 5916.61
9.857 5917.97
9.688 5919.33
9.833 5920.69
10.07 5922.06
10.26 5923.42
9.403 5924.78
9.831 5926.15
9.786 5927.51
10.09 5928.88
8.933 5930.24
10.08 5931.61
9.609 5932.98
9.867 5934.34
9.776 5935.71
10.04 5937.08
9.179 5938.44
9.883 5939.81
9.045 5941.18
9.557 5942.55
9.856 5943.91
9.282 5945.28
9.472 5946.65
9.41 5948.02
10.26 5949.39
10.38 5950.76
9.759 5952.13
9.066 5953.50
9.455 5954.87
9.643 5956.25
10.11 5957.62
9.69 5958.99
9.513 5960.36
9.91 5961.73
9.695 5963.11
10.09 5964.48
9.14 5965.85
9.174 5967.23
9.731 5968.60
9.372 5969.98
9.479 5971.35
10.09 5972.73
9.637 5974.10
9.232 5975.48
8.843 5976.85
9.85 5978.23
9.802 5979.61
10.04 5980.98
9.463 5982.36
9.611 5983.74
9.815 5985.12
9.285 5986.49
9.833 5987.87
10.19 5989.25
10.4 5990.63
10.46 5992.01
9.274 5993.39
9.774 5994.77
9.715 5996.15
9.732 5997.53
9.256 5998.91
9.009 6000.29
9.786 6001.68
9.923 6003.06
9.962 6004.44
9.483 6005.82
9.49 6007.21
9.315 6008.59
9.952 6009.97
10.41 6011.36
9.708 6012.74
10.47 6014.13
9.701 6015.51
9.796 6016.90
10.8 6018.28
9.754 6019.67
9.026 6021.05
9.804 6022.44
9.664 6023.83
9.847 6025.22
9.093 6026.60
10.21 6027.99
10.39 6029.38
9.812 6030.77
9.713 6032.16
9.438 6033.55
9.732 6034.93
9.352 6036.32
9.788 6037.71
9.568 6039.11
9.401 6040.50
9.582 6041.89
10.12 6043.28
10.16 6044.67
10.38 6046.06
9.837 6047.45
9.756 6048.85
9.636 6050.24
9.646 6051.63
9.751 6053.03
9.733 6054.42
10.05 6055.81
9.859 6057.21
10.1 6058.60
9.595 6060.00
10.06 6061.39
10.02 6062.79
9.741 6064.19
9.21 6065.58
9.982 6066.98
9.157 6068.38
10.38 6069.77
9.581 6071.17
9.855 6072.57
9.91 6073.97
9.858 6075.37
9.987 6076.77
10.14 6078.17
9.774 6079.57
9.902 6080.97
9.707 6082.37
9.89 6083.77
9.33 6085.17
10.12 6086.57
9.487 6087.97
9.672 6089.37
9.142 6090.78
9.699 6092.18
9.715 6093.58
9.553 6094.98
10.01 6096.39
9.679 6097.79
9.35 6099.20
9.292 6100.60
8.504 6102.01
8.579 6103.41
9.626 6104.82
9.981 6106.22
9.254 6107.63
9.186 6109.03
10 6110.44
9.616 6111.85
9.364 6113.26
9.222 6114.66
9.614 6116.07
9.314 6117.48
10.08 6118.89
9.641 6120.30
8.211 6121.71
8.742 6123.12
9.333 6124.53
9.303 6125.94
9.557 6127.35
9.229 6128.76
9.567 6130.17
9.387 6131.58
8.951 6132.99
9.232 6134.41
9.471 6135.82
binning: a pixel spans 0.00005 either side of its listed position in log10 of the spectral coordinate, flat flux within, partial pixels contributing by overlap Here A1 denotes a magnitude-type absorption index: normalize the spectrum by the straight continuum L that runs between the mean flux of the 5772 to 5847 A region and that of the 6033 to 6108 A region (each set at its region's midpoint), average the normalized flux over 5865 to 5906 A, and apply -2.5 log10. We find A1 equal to 0.07 mag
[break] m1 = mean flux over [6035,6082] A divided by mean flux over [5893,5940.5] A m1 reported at 1.03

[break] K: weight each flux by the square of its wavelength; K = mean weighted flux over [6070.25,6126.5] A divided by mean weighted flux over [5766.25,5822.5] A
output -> 1.08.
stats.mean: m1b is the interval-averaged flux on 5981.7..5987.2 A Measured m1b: 9.55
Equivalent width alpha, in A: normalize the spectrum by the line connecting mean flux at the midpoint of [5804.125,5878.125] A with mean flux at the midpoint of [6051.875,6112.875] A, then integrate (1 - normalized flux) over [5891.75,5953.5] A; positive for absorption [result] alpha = 1.8 A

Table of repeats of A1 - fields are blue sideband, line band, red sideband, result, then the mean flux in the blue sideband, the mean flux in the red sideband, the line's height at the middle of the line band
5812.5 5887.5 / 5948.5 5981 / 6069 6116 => 0.01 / 9.86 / 9.62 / 9.75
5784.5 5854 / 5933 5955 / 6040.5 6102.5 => 0.01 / 9.81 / 9.75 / 9.78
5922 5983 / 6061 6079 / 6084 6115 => -0.03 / 9.66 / 9.48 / 9.52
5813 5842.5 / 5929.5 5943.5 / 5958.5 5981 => 0.00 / 9.81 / 9.59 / 9.64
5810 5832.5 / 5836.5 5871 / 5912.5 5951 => -0.02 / 9.78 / 9.67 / 9.75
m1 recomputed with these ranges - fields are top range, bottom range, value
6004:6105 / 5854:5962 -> 1.02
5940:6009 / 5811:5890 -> 0.99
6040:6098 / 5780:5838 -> 1.00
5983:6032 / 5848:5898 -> 1.04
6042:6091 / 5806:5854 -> 1.01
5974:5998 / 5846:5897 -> 1.03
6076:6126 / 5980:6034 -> 0.97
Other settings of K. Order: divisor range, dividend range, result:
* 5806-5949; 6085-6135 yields 1.06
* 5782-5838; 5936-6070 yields 1.06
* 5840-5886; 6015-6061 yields 1.05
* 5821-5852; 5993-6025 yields 1.05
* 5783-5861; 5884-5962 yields 0.99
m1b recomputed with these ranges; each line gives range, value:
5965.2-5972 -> 9.38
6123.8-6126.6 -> 9.31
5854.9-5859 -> 9.48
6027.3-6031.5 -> 10.1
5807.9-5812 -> 9.76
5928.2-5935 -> 9.72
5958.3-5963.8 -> 9.71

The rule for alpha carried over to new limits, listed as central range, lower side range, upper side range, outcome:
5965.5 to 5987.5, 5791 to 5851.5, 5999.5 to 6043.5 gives 0.5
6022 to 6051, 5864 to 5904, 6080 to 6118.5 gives -1.1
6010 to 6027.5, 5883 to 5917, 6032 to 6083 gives -0.5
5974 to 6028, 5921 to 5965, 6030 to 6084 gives 0.2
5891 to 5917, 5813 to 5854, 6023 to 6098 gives 1.9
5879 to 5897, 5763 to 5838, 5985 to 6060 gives 2.4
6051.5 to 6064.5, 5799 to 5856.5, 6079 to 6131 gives -0.5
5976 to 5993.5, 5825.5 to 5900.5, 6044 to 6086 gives -0.1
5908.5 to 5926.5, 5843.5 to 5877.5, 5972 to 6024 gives 0.2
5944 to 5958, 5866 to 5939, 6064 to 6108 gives -0.3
